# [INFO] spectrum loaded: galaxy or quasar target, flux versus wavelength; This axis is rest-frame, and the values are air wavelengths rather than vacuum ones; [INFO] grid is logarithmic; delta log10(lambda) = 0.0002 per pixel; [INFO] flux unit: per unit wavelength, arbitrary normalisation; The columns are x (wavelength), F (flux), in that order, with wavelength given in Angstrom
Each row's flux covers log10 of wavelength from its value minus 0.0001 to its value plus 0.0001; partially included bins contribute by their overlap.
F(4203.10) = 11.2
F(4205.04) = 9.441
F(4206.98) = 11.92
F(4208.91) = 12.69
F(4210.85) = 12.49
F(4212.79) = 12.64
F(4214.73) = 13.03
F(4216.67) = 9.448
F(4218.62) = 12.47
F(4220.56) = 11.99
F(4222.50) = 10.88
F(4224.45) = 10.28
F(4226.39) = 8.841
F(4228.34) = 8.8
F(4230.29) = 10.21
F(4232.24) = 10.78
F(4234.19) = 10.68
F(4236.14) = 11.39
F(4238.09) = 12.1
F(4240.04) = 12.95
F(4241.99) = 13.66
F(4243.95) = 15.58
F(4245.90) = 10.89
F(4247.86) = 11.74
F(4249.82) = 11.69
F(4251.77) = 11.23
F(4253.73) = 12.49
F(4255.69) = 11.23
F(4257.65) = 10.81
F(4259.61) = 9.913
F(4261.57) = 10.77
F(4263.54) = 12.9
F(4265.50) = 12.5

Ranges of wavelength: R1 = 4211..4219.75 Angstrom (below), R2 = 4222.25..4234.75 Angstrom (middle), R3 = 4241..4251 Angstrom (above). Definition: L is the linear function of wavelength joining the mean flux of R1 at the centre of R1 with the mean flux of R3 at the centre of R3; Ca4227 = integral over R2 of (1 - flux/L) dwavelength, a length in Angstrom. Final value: 2.3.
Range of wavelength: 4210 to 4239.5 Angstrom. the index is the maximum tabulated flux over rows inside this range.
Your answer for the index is 13.03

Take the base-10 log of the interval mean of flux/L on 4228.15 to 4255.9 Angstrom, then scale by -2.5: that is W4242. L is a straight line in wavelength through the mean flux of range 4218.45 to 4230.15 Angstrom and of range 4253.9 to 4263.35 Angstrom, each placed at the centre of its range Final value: -0.10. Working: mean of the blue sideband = 10.4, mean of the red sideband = 11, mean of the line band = 11.8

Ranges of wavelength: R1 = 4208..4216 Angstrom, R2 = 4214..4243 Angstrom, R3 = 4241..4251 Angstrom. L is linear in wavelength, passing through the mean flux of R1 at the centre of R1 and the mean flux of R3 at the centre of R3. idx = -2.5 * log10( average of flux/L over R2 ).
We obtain 0.14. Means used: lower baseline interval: 12.6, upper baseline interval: 12.7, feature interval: 11.2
